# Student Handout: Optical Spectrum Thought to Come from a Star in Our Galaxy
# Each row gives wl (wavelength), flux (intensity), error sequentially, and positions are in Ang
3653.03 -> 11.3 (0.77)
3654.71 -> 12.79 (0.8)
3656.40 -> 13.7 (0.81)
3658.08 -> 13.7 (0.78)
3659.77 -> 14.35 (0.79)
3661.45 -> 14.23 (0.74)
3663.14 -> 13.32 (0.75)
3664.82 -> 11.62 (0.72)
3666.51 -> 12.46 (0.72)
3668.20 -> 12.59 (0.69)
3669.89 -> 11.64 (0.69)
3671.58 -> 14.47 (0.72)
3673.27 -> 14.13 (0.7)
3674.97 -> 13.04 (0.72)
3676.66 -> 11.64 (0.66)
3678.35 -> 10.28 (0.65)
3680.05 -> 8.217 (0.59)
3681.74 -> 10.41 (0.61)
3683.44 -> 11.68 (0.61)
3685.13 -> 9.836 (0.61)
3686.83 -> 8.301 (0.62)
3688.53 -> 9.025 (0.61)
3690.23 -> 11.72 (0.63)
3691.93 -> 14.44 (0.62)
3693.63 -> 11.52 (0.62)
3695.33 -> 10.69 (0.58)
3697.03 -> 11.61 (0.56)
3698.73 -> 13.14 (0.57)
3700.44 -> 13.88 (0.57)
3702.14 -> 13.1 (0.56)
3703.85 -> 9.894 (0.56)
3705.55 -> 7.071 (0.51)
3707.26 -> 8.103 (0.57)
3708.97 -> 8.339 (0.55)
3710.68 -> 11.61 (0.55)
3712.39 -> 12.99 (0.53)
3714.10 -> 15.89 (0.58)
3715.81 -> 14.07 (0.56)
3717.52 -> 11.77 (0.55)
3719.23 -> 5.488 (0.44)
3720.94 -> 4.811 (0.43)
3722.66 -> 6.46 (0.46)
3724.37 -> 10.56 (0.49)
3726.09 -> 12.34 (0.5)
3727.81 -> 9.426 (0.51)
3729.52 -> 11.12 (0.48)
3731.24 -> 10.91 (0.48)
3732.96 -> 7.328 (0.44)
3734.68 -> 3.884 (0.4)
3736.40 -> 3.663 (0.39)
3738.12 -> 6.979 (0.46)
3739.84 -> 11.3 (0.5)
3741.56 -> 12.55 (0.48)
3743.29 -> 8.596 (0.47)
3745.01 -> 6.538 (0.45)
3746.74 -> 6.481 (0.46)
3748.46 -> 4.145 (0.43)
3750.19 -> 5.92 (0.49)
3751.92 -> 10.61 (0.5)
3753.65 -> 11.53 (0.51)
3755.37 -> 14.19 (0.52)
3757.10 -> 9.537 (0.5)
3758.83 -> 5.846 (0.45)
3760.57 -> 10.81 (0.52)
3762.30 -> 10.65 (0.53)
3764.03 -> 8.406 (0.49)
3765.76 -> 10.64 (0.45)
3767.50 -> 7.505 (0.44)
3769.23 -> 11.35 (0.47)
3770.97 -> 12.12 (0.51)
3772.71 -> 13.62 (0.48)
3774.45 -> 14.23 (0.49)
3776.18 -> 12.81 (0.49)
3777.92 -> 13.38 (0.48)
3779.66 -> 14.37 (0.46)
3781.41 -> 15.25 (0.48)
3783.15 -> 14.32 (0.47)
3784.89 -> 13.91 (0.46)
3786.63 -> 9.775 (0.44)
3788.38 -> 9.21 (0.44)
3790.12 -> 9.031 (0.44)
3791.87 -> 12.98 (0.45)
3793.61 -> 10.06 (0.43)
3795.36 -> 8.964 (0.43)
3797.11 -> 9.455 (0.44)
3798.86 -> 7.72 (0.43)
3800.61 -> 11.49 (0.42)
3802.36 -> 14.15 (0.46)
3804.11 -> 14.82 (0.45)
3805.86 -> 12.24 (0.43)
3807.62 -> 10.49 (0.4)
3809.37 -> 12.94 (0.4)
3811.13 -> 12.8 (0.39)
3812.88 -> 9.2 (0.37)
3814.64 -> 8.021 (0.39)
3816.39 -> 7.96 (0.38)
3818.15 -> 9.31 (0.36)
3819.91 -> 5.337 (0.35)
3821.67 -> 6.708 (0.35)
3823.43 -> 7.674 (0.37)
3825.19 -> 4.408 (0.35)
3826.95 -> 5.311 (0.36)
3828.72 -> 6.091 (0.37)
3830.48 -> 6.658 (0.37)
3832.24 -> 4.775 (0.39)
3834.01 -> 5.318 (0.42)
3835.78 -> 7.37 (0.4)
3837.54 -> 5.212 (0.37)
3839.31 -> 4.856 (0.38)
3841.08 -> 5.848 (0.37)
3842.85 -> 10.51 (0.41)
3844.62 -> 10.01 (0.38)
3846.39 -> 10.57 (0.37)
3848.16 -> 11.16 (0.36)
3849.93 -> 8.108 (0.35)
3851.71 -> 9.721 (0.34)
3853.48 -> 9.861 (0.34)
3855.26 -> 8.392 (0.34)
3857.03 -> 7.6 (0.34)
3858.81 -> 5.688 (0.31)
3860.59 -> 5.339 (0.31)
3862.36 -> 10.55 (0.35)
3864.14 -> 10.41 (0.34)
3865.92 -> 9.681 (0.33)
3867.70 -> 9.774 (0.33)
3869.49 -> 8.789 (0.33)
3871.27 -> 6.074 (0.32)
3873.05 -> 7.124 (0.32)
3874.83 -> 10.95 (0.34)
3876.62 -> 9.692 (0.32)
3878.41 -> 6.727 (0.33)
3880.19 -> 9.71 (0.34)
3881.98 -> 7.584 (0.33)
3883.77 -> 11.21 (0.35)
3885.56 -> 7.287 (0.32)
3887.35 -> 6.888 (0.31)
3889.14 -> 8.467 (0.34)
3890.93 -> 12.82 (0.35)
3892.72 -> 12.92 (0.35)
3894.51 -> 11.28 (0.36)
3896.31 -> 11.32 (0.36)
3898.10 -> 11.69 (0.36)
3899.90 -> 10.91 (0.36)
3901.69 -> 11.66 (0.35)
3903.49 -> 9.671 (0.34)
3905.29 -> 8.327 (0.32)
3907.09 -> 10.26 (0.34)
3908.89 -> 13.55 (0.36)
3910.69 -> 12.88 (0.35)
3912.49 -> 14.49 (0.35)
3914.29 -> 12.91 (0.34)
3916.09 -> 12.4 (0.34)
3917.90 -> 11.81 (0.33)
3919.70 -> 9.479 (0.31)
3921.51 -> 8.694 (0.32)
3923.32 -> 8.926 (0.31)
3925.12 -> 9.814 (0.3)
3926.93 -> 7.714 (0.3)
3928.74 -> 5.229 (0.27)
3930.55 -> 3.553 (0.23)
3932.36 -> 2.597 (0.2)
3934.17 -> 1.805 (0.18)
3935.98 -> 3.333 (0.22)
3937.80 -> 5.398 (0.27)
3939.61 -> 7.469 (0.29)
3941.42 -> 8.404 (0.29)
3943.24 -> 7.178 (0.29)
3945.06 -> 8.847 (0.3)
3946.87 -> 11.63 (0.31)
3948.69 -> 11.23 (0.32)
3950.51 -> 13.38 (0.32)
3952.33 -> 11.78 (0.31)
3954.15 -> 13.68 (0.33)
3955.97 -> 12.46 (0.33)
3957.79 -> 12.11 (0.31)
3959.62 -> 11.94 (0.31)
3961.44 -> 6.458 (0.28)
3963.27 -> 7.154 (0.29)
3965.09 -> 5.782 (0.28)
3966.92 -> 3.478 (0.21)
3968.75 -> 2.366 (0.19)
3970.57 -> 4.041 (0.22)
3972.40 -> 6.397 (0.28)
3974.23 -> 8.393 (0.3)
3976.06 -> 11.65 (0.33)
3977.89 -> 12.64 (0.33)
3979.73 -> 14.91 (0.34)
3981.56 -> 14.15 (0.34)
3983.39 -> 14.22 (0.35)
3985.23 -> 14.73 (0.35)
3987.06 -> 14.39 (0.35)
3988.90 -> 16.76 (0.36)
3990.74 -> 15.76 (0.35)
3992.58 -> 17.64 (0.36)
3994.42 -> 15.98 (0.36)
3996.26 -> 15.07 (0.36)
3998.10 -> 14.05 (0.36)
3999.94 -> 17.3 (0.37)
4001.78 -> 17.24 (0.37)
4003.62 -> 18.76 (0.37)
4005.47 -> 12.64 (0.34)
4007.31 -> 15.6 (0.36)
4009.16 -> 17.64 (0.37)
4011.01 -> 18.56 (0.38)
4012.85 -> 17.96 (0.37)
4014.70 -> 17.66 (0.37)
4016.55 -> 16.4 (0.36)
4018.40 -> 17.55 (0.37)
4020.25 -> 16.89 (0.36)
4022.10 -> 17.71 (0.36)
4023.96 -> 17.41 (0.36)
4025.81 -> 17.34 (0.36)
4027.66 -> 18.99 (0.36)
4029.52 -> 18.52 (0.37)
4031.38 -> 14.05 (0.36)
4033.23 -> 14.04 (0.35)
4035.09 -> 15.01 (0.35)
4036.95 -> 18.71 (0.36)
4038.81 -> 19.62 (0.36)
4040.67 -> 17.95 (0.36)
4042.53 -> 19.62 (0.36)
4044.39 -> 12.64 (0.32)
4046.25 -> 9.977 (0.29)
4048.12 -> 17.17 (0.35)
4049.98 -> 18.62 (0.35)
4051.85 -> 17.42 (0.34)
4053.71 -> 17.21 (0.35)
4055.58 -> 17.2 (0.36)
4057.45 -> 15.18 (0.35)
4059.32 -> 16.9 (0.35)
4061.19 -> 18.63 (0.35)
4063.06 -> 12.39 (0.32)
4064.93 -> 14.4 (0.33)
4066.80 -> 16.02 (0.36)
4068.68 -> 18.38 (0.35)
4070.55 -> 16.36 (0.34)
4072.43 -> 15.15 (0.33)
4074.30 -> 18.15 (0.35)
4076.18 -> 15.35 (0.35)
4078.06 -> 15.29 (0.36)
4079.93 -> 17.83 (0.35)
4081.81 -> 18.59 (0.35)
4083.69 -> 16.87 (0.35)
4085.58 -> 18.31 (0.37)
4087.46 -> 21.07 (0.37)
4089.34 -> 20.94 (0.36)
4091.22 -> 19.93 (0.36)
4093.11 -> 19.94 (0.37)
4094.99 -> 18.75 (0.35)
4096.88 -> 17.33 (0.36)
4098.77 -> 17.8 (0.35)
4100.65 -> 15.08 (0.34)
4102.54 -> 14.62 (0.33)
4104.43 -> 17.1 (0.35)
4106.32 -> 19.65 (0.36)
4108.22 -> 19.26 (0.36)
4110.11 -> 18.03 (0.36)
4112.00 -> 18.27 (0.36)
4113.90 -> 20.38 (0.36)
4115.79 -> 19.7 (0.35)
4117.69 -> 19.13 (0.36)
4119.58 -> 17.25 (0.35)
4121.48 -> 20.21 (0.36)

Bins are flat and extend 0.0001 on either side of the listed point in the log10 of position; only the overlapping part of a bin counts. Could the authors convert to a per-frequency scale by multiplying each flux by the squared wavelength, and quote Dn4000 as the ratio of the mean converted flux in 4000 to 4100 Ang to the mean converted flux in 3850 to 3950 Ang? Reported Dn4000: 2.0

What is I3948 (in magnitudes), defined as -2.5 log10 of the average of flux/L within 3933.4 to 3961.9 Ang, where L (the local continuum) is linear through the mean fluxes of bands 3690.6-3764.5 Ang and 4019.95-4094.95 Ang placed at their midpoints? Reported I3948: 0.498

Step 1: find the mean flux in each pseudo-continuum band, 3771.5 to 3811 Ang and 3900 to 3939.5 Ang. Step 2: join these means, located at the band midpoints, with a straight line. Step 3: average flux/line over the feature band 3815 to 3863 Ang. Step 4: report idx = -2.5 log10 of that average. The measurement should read 0.41 mag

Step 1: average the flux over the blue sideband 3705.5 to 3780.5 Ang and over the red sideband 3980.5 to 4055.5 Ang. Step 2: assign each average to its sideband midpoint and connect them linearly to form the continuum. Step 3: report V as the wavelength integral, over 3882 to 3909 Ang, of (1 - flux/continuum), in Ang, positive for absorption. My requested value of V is 6.3 Ang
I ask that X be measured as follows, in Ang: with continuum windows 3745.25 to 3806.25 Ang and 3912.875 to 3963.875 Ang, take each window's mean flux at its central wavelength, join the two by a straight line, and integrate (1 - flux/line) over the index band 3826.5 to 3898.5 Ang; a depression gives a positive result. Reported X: 9.2 Ang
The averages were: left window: 10.9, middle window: 8.52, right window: 8.9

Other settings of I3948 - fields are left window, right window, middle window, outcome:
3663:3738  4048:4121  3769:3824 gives 0.11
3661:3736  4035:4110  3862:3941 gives 0.48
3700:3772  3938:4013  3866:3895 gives 0.20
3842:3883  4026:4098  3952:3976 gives 0.50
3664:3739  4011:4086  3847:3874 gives 0.48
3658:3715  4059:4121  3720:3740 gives 0.46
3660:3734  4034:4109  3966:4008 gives 0.22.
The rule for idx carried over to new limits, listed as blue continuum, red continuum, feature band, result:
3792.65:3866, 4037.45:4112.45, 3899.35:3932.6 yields 0.18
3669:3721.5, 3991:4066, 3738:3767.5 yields 0.30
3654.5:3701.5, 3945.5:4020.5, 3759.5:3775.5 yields 0.13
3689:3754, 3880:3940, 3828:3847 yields 0.33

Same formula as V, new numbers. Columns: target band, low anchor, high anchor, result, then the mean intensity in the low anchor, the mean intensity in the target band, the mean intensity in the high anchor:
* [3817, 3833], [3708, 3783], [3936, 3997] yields 6.2 Ang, 10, 6.29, 10.7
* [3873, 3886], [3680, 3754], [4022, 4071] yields 4.1 Ang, 9.72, 8.94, 16.6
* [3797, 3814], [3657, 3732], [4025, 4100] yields 1.9 Ang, 11.3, 11.6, 17.1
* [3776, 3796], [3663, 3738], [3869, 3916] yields -3.0 Ang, 10.6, 12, 10.3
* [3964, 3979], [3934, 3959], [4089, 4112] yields 5.5 Ang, 9.45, 6.95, 18.1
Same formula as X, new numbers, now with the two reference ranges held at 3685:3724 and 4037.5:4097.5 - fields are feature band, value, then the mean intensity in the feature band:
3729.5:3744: 3.7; 8.32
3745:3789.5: 3.9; 10.7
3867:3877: 3.6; 8.66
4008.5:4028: -1.6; 17.6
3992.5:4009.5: -0.1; 16.1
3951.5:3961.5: 2.2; 11.8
